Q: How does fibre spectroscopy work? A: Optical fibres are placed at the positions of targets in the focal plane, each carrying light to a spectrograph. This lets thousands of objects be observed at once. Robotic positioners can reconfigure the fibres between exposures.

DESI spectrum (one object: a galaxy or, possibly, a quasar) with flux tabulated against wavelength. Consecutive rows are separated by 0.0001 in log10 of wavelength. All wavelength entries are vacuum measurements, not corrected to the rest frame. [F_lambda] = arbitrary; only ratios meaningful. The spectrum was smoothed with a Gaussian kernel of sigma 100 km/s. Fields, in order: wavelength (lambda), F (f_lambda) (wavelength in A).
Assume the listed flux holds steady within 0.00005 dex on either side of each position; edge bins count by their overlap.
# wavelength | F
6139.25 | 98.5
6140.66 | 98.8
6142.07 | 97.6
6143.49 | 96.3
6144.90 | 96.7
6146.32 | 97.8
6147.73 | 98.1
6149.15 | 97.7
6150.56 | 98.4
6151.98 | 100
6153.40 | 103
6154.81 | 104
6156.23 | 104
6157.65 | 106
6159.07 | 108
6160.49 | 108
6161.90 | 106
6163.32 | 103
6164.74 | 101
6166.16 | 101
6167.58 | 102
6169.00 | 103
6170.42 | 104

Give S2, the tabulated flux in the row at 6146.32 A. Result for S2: 97.8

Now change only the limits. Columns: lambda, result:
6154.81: 104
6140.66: 98.8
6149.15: 97.7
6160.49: 108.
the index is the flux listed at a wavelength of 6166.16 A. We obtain 101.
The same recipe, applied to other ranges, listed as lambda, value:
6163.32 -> 103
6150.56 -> 98.4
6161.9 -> 106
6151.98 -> 100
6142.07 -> 97.6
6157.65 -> 106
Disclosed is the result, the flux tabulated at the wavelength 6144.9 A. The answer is 96.7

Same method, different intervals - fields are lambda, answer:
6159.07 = 108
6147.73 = 98.1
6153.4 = 103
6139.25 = 98.5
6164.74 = 101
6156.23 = 104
